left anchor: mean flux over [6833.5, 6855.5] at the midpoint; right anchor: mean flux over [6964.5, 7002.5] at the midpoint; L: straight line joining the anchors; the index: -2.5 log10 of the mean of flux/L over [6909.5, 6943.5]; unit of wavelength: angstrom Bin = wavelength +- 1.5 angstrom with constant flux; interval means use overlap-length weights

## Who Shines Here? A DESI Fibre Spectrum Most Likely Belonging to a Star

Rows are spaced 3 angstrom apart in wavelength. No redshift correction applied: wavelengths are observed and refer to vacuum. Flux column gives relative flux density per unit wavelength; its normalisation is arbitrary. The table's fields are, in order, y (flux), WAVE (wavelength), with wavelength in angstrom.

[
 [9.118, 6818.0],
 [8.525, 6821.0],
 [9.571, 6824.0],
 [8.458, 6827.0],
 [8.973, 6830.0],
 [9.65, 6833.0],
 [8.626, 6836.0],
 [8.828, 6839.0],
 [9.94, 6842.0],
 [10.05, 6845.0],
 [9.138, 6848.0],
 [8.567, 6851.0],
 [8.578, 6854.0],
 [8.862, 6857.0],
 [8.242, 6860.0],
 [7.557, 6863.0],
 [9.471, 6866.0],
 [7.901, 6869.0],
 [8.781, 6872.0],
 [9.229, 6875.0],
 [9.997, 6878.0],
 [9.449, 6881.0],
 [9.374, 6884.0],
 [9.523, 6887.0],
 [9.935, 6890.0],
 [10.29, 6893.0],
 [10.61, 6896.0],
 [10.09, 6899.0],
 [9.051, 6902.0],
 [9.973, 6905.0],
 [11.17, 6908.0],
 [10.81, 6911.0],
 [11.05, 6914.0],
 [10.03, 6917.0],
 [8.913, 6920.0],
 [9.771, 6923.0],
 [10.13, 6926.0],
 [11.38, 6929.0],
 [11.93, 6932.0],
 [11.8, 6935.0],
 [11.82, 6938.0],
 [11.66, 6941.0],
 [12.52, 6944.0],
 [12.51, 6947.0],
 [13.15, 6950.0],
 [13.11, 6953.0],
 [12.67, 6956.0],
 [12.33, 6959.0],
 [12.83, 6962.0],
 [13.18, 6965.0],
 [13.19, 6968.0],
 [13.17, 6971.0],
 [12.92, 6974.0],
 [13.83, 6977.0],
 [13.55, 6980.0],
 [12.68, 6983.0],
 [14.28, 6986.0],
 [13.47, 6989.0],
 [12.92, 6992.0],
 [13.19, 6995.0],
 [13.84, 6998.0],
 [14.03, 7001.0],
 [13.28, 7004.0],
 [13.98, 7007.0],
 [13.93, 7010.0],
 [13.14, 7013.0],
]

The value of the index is 0.07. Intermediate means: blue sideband 9.13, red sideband 13.4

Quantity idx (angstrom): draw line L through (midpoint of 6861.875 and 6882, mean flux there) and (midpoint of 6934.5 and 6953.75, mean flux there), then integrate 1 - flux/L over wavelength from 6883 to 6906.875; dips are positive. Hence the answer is 0.3 angstrom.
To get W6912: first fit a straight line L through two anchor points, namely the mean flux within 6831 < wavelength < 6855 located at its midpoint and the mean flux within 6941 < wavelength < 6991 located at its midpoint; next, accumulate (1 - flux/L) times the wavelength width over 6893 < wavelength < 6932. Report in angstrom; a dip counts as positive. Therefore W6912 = 3.6 angstrom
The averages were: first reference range 9.18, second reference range 13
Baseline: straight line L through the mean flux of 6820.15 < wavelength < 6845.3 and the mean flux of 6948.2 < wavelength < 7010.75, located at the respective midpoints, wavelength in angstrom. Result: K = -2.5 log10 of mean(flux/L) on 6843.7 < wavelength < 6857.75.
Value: 0.073 mag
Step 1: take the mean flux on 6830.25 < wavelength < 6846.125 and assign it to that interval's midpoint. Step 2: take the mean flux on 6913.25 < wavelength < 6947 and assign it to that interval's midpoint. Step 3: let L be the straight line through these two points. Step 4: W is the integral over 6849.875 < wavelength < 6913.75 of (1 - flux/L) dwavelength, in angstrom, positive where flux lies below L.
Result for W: 4.7 angstrom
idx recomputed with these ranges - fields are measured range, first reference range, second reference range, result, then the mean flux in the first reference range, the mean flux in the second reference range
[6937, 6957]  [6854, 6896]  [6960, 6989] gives -0.6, 9.16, 13.3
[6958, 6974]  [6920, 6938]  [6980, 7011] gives -0.8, 10.9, 13.6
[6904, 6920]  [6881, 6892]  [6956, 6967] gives 0.3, 9.62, 12.8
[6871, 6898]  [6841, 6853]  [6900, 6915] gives 0.8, 9.37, 10.4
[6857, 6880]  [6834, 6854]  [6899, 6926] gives 1.8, 9.16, 10.1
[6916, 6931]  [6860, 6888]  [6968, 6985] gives 1.3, 8.98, 13.3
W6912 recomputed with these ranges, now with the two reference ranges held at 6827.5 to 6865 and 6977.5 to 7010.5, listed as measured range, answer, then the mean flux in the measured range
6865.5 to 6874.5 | 0.9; 8.69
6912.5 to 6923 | 1.1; 9.97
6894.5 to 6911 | 0.7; 10.2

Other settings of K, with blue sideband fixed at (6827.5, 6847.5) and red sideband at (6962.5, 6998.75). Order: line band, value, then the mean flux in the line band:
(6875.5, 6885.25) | 0.10 mag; 9.57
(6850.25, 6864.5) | 0.18 mag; 8.35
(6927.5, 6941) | 0.03 mag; 11.7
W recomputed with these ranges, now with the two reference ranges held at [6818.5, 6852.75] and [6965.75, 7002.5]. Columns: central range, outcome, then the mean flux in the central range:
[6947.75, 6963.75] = -0.28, 12.8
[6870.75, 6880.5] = 0.87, 9.36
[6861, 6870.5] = 1.60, 8.31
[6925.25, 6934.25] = 0.43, 11.3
